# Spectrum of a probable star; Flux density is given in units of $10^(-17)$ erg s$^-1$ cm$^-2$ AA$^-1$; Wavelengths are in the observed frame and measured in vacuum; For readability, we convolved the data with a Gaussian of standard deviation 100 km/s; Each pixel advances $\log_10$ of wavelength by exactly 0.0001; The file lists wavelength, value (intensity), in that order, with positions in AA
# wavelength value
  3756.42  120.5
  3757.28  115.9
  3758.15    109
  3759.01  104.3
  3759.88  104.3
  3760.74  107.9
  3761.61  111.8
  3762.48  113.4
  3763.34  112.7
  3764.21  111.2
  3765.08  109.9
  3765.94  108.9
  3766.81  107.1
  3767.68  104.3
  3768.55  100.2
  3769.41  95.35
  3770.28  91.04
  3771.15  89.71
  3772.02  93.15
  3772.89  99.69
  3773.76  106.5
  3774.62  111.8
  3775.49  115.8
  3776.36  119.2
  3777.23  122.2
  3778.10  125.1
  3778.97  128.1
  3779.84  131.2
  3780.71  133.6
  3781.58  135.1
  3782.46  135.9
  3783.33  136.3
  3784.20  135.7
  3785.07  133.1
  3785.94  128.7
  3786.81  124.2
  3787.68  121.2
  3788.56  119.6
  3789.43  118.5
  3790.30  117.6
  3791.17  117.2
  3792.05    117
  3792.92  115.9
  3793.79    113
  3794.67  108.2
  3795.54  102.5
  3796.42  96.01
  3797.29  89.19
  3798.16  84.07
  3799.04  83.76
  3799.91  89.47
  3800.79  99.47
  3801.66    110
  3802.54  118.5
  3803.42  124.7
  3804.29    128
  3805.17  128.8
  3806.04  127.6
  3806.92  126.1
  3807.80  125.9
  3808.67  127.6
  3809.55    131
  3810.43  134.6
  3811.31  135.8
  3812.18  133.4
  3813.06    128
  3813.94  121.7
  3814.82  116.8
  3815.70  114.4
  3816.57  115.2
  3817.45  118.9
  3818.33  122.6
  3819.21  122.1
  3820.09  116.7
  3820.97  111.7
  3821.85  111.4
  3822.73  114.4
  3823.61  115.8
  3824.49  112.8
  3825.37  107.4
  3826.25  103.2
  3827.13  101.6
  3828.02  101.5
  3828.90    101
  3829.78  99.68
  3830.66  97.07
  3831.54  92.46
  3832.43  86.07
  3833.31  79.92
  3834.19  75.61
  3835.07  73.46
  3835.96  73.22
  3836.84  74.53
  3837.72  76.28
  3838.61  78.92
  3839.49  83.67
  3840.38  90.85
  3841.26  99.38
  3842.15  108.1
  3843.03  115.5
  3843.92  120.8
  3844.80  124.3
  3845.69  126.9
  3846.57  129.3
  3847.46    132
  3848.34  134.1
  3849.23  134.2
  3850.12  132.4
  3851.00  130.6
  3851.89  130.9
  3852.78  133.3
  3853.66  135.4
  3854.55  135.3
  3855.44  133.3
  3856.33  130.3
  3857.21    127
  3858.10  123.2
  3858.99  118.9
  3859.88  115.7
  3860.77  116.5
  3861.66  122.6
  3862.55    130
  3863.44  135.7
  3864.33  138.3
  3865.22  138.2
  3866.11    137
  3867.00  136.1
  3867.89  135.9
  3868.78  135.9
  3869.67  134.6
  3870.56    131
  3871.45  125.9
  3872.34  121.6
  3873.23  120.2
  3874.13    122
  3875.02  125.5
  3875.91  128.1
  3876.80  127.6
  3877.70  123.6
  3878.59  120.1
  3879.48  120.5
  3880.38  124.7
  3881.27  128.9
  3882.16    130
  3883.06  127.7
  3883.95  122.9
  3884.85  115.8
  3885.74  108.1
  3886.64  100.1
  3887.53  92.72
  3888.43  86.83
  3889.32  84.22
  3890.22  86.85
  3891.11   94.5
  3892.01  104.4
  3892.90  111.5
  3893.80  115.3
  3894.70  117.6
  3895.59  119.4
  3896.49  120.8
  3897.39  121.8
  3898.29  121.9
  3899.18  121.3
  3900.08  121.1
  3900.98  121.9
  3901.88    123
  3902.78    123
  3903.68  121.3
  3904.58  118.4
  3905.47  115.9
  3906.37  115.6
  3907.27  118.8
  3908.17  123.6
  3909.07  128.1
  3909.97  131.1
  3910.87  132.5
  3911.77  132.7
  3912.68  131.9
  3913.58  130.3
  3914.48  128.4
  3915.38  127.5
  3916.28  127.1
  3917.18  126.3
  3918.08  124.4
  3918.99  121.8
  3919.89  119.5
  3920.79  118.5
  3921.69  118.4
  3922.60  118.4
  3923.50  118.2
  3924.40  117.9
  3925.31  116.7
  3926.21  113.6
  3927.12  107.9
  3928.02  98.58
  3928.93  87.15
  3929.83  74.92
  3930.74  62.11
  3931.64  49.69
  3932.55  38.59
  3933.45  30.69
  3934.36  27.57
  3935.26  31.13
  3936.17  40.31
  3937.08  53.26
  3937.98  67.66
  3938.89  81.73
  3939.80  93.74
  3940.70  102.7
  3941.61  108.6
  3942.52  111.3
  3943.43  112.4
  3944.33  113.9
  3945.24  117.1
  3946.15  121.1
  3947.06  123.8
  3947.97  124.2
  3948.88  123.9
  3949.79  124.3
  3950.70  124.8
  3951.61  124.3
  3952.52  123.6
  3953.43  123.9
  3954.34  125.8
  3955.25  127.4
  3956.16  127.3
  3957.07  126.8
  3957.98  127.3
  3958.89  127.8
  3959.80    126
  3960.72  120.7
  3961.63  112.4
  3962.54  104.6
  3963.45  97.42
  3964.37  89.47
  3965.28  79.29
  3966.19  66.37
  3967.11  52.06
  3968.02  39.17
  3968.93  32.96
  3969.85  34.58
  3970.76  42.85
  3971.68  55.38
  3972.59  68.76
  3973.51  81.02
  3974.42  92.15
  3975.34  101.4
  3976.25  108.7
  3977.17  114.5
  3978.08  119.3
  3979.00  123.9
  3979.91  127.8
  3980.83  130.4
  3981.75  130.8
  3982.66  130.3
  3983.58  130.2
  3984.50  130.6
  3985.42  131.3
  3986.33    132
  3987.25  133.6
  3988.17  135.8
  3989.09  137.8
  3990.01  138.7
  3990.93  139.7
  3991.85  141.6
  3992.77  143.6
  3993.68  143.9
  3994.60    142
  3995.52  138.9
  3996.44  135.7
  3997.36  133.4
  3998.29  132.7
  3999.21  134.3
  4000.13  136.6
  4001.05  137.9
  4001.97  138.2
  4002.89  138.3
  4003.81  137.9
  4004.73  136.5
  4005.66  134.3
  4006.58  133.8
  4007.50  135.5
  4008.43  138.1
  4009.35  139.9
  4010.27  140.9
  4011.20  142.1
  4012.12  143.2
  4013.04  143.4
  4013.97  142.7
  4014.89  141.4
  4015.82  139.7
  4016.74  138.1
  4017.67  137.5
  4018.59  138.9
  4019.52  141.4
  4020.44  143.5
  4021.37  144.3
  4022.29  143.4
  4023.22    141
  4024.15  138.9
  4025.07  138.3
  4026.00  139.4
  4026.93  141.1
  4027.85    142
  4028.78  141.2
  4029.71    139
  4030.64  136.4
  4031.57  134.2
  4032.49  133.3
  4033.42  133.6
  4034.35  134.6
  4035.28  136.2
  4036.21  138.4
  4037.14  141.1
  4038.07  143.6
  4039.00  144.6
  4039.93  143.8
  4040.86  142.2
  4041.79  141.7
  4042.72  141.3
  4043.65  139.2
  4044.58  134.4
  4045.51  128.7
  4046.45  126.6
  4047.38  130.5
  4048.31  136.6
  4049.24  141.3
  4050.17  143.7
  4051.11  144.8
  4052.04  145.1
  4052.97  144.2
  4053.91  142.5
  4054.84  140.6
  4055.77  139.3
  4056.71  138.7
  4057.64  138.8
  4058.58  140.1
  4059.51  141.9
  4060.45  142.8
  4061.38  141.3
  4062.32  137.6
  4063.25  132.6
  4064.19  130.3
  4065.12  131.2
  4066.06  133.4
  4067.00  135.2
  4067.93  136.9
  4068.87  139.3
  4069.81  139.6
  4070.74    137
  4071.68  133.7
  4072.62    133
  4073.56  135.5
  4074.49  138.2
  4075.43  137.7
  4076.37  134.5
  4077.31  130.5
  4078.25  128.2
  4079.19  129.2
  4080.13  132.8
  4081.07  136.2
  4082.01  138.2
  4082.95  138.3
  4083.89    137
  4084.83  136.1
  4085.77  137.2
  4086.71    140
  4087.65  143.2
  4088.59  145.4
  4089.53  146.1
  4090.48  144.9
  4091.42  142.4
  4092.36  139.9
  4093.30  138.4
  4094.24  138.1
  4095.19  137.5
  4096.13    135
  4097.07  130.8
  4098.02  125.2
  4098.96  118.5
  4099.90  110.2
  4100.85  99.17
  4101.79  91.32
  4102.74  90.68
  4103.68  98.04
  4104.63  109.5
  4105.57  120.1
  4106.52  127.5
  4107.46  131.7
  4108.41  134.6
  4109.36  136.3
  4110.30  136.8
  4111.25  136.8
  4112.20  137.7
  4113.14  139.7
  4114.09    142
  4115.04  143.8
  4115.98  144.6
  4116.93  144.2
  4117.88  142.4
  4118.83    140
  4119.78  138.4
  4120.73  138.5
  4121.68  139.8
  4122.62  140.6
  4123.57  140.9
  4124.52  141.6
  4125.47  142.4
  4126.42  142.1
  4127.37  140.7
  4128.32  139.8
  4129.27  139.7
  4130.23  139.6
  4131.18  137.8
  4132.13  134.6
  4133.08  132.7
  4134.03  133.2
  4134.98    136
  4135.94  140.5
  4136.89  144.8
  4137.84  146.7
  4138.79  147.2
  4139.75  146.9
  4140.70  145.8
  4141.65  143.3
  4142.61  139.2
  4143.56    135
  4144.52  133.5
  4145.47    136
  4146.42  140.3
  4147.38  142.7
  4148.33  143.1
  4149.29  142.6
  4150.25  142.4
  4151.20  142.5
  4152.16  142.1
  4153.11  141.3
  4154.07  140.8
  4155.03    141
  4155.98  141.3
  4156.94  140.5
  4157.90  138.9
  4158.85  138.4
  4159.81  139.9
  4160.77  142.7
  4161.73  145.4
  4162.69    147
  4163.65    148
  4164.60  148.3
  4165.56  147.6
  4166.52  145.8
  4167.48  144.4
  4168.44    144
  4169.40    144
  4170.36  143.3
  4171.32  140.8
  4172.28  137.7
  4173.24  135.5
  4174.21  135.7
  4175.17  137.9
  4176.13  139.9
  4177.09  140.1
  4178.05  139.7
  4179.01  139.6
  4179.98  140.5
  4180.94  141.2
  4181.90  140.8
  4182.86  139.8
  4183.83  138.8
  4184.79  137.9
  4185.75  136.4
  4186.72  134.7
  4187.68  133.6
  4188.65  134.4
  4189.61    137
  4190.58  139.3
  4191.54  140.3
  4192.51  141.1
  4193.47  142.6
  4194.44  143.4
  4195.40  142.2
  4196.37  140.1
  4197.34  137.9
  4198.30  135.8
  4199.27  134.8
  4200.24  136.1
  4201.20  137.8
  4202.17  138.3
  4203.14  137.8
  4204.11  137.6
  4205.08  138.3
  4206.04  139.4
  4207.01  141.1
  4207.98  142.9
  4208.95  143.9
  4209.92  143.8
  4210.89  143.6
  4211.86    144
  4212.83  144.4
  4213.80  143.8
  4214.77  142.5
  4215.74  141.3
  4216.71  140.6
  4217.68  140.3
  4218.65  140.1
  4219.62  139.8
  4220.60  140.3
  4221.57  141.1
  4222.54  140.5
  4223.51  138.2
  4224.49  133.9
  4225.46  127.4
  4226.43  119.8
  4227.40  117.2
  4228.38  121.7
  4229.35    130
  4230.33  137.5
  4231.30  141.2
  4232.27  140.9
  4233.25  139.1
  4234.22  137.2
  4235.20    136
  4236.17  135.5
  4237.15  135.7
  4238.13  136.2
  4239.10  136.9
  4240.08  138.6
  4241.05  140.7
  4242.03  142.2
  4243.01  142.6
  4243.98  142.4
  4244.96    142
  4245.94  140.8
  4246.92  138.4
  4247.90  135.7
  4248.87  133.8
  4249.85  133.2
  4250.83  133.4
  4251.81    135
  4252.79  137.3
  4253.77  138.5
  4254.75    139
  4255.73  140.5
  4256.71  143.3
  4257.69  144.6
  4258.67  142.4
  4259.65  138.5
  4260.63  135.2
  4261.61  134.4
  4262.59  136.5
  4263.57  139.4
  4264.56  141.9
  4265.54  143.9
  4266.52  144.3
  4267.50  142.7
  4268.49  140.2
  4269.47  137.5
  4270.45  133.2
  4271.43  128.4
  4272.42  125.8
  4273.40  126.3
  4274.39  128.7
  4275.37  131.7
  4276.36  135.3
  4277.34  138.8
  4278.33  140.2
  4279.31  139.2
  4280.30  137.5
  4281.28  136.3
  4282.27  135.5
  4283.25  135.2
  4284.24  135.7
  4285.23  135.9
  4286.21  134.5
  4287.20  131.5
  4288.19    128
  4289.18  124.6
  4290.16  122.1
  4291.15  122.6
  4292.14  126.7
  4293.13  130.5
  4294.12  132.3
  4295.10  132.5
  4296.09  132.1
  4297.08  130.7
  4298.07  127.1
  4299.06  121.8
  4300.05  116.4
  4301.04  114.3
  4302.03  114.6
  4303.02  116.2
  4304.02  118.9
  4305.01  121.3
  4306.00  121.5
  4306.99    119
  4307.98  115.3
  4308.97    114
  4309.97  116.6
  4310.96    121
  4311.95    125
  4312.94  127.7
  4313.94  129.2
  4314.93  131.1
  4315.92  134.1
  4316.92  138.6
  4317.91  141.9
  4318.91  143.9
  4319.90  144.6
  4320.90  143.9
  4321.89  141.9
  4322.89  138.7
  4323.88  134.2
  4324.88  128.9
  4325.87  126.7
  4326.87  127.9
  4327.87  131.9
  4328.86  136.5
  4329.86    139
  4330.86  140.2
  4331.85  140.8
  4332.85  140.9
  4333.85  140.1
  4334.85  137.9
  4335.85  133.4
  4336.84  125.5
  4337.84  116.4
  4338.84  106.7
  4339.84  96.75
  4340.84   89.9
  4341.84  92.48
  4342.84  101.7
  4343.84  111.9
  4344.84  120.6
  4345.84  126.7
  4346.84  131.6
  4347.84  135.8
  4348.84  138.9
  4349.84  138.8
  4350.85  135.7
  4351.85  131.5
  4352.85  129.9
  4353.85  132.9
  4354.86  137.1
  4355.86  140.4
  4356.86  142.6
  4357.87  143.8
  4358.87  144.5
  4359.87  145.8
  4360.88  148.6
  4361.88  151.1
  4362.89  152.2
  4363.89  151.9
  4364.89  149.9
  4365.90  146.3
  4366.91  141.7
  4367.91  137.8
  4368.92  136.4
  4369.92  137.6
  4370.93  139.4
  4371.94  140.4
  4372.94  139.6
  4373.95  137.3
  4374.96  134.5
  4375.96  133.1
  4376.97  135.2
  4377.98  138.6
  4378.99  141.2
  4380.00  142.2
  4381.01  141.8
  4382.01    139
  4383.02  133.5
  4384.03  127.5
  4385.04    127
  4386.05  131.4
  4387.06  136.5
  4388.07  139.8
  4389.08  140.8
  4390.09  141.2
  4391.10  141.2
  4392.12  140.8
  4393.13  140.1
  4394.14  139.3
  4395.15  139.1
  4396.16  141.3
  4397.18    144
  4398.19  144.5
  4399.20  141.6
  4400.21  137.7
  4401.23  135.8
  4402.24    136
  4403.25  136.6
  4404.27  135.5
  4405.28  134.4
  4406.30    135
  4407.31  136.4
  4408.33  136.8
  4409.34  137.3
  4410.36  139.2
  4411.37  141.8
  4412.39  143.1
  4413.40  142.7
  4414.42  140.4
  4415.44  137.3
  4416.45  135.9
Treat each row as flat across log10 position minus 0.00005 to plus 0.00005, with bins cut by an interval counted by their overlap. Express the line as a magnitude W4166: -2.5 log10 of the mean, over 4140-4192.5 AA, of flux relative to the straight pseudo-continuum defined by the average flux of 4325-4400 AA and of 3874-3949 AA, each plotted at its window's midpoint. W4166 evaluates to -0.14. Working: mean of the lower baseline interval 108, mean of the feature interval 141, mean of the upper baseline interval 135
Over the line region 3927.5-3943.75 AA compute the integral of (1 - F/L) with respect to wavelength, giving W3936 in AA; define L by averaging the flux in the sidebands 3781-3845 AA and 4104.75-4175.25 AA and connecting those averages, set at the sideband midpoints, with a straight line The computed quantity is 6.8 AA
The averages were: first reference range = 111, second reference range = 140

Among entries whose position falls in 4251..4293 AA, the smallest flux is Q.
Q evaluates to 122.1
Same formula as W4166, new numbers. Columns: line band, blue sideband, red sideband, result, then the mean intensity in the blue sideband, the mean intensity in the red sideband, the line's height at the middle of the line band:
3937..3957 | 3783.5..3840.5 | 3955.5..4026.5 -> 0.06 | 109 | 122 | 119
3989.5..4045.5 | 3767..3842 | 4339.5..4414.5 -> -0.16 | 110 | 136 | 120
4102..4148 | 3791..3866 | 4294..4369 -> -0.11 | 114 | 130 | 124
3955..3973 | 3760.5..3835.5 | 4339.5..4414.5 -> 0.34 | 113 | 136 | 119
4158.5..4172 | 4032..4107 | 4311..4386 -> -0.08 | 134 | 134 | 134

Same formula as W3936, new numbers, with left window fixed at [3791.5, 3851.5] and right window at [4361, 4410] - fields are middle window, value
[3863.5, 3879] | -2.4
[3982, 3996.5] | -2.2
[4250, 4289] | -1.0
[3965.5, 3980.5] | 4.9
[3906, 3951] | 4.6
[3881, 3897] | 0.6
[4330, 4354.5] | 2.1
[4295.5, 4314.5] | 1.9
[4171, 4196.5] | -2.0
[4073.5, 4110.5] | -1.8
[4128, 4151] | -2.5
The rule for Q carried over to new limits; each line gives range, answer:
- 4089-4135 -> 90.68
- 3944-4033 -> 32.96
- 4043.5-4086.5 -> 126.6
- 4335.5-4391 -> 89.9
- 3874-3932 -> 49.69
